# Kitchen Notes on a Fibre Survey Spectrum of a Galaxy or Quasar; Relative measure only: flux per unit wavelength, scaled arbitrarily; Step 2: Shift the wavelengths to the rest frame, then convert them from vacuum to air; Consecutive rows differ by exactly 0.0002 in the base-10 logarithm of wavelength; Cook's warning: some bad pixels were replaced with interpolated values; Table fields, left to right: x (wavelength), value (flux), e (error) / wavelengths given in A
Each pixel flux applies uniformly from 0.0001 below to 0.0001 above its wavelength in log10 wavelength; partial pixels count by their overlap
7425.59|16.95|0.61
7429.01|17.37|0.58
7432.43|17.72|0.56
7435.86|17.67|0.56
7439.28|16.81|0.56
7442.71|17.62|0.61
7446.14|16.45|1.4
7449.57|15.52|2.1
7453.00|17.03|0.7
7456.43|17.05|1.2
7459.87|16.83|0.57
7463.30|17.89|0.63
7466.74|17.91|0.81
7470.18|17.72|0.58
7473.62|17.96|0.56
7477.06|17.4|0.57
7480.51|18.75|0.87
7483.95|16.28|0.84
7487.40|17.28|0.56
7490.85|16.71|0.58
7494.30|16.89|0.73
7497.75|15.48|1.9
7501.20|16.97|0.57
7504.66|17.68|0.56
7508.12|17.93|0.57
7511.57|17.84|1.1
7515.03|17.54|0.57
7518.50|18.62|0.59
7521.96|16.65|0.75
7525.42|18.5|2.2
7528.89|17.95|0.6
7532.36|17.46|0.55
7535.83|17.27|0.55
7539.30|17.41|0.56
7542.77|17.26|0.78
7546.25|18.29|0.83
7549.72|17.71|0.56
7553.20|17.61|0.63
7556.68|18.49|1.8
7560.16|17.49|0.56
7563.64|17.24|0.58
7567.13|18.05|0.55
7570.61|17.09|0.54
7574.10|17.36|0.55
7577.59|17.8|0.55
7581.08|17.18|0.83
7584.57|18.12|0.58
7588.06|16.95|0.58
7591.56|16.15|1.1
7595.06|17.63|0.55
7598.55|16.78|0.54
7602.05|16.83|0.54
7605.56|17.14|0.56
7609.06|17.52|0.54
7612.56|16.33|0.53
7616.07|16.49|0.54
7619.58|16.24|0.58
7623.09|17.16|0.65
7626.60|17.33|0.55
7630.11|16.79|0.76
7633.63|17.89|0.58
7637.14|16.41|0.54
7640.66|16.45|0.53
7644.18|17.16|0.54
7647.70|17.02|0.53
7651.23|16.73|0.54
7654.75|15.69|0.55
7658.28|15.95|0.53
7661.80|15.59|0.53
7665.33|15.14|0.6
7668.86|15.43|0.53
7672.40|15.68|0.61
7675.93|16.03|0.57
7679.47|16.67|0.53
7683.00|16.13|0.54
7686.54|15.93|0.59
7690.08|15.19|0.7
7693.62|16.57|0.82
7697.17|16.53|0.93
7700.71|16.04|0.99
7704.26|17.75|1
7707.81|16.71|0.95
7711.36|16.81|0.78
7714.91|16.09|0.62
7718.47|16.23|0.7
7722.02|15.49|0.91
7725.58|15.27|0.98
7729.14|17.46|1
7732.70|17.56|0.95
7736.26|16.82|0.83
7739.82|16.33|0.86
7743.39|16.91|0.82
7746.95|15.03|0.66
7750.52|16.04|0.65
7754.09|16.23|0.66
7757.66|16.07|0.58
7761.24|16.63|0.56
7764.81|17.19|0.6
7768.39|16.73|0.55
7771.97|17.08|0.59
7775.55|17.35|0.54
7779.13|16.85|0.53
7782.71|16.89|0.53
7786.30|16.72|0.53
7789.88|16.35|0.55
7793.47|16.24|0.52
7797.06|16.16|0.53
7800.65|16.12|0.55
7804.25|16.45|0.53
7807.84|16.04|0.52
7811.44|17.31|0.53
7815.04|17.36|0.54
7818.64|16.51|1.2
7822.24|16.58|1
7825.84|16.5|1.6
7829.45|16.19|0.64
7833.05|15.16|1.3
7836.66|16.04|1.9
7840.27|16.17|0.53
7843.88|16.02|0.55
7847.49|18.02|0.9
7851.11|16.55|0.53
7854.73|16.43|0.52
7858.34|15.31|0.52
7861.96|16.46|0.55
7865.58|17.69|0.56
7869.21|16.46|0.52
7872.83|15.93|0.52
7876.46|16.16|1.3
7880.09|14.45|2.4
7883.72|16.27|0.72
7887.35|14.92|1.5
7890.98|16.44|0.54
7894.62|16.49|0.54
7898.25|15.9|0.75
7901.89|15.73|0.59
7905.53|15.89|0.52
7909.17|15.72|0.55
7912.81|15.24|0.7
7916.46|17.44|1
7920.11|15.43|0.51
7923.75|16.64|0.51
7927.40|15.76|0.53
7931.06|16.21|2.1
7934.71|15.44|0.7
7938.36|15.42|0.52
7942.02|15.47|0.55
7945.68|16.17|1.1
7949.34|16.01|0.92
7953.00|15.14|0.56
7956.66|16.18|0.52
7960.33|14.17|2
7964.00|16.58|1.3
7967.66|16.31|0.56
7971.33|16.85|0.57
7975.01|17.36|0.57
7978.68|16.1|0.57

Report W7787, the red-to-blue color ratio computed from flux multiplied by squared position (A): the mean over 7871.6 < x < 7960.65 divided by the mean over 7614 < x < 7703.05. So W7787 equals 1.03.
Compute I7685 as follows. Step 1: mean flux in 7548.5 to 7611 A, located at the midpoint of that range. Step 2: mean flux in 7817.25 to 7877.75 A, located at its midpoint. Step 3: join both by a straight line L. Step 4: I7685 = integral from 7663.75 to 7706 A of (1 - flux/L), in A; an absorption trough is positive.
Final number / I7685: 2.2 A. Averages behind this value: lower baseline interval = 17.4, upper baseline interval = 16.4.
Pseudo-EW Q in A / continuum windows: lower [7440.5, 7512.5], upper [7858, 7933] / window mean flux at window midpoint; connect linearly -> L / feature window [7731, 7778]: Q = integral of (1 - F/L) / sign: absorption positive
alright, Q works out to -0.5 A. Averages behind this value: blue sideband 17.2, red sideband 16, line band 16.6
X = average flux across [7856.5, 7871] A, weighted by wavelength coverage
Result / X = 16.5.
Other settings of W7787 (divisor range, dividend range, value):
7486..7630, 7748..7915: 1.01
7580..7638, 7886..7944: 1.01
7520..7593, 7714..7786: 0.99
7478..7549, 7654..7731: 0.97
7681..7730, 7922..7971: 1.03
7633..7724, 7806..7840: 1.05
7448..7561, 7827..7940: 1.02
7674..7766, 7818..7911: 1.02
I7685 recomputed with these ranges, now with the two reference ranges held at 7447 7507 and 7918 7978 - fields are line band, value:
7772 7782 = -0.4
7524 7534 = -0.6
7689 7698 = 0.3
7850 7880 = -0.2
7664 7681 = 0.9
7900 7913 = 0.3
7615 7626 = 0.0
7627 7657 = -0.1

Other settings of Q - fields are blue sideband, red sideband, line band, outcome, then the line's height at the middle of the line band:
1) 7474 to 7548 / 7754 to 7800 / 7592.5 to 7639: 0.51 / 17.1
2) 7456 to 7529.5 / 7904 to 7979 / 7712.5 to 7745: 0.40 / 16.7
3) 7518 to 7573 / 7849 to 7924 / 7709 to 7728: 0.91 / 16.9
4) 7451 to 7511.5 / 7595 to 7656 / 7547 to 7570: -0.94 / 17.1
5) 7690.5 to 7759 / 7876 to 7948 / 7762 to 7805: -1.20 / 16.2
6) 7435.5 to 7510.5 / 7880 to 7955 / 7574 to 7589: -0.60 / 16.9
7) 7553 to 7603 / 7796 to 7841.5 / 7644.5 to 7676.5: 2.00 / 17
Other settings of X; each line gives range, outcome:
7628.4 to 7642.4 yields 16.9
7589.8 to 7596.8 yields 16.9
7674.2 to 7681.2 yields 16.3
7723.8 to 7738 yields 16.8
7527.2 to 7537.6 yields 17.6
